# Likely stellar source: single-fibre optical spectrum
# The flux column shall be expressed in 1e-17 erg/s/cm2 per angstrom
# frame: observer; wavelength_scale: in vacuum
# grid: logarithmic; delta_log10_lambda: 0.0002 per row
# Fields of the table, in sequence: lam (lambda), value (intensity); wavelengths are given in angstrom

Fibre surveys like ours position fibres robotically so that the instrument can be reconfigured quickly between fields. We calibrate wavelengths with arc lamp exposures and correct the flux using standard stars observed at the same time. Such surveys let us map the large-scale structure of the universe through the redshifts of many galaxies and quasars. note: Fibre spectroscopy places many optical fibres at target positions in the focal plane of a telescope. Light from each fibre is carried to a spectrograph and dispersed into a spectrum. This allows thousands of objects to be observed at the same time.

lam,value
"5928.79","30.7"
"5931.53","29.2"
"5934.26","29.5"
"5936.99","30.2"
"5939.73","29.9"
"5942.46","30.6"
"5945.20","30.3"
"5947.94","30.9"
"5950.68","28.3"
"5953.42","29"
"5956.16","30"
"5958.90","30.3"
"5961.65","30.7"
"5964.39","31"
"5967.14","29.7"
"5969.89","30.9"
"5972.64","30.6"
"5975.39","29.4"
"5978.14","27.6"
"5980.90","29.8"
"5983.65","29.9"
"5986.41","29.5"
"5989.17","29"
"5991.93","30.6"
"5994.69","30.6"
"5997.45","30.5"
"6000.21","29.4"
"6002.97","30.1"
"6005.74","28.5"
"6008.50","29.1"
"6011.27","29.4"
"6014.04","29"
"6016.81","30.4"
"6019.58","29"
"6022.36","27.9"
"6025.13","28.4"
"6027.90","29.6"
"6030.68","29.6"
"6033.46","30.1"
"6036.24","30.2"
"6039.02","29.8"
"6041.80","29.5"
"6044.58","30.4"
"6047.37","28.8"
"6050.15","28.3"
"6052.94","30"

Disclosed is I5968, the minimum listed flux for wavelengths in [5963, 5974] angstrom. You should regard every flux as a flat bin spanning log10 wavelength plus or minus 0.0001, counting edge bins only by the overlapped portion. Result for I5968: 29.7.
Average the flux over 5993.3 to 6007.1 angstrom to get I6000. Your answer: 29.8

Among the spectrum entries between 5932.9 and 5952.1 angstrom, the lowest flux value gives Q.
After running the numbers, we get 28.3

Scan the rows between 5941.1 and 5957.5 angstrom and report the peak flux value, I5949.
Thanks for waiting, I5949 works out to 30.9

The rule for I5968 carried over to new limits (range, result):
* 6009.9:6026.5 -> 27.9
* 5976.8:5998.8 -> 27.6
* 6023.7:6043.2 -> 28.4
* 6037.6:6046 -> 29.5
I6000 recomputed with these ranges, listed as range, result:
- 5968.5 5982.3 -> 29.7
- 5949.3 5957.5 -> 29.1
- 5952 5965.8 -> 30.2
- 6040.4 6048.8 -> 29.6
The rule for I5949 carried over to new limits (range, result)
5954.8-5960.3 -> 30.3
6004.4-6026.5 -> 30.4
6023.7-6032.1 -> 29.6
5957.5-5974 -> 31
